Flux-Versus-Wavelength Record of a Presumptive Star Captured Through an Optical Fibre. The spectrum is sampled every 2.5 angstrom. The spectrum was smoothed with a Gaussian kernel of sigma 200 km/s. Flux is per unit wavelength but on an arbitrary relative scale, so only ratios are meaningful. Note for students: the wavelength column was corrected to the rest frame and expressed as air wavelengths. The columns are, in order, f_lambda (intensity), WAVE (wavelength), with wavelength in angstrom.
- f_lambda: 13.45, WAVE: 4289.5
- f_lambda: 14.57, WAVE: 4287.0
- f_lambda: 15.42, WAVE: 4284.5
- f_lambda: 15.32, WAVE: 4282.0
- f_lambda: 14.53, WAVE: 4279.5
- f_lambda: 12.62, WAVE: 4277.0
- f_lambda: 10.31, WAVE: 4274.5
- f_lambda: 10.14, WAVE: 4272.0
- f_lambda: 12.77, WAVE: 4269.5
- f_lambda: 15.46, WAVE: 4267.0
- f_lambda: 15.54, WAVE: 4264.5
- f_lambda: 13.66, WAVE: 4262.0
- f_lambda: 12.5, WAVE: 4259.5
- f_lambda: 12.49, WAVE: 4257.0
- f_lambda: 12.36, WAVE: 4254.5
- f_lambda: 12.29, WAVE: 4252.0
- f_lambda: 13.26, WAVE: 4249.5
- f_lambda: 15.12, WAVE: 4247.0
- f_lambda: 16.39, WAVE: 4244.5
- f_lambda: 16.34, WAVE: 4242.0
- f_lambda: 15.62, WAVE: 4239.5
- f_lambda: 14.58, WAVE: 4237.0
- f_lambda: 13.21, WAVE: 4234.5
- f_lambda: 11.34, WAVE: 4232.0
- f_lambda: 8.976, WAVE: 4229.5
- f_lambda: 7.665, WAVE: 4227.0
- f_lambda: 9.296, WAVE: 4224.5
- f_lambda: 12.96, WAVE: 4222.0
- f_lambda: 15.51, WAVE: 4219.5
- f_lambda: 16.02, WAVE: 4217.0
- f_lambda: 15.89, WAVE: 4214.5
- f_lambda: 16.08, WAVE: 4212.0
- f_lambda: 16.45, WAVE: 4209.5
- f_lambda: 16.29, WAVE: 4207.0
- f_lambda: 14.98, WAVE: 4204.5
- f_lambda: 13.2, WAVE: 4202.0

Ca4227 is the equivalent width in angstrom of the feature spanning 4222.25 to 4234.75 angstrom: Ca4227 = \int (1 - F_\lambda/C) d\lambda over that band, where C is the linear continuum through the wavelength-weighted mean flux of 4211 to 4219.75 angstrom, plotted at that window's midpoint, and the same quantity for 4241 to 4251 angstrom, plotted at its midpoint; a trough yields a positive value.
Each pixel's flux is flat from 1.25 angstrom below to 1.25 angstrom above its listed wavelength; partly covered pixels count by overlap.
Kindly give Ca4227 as 4.42 angstrom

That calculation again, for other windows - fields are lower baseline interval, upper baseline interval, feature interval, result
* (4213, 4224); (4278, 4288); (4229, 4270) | 3.0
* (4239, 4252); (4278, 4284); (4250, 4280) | 4.2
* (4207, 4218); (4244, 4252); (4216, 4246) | 4.0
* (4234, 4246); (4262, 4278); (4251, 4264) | 1.0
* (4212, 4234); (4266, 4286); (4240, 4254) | -1.9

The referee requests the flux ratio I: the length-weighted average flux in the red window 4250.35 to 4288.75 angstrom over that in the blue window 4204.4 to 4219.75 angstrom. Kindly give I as 0.83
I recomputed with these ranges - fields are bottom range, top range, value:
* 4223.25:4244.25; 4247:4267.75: 1.09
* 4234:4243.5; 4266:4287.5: 0.89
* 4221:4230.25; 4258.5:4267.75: 1.48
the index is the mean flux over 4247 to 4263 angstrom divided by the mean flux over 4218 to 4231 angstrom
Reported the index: 1.2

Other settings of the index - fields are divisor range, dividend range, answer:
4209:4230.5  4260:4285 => 1.03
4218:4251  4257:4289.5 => 1.03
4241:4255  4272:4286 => 0.93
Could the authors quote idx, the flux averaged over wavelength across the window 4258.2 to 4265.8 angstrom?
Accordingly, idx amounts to 13.9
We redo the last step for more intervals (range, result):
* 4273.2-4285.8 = 13.6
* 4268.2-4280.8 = 12.1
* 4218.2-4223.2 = 14.3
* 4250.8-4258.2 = 12.4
